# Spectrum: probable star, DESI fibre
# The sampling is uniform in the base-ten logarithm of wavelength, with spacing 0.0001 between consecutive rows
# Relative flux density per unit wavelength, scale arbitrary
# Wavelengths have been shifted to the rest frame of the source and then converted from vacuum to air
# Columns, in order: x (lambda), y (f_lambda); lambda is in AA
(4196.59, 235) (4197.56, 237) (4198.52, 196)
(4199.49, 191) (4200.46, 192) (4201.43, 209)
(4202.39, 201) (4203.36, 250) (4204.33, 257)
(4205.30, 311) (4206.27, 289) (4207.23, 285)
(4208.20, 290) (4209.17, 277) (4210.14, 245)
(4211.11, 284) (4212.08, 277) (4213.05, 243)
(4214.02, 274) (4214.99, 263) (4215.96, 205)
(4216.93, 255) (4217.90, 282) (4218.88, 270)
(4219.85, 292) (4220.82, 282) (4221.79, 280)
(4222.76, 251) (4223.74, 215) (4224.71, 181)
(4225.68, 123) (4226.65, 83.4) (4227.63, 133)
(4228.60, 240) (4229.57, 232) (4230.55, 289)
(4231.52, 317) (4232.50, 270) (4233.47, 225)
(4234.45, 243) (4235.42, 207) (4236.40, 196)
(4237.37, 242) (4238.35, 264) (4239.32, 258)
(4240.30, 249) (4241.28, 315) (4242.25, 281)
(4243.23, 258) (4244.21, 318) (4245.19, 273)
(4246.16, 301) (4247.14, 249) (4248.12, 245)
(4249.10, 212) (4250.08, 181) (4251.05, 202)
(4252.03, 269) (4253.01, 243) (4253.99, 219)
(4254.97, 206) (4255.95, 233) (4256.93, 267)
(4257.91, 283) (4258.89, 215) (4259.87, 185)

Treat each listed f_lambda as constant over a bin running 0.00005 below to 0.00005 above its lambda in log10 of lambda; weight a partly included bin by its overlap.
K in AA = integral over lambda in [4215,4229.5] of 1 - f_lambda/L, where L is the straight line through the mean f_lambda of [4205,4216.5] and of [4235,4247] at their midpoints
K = 2.4 AA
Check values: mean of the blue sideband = 270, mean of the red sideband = 263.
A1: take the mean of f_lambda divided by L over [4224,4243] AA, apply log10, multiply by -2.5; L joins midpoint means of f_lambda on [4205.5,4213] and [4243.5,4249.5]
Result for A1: 0.18 mag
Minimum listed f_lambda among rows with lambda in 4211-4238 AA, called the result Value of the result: 83.4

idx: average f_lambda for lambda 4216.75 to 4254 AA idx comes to 242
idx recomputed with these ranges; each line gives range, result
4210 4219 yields 260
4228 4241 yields 249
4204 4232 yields 249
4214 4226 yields 245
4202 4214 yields 268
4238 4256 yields 252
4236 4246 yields 267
